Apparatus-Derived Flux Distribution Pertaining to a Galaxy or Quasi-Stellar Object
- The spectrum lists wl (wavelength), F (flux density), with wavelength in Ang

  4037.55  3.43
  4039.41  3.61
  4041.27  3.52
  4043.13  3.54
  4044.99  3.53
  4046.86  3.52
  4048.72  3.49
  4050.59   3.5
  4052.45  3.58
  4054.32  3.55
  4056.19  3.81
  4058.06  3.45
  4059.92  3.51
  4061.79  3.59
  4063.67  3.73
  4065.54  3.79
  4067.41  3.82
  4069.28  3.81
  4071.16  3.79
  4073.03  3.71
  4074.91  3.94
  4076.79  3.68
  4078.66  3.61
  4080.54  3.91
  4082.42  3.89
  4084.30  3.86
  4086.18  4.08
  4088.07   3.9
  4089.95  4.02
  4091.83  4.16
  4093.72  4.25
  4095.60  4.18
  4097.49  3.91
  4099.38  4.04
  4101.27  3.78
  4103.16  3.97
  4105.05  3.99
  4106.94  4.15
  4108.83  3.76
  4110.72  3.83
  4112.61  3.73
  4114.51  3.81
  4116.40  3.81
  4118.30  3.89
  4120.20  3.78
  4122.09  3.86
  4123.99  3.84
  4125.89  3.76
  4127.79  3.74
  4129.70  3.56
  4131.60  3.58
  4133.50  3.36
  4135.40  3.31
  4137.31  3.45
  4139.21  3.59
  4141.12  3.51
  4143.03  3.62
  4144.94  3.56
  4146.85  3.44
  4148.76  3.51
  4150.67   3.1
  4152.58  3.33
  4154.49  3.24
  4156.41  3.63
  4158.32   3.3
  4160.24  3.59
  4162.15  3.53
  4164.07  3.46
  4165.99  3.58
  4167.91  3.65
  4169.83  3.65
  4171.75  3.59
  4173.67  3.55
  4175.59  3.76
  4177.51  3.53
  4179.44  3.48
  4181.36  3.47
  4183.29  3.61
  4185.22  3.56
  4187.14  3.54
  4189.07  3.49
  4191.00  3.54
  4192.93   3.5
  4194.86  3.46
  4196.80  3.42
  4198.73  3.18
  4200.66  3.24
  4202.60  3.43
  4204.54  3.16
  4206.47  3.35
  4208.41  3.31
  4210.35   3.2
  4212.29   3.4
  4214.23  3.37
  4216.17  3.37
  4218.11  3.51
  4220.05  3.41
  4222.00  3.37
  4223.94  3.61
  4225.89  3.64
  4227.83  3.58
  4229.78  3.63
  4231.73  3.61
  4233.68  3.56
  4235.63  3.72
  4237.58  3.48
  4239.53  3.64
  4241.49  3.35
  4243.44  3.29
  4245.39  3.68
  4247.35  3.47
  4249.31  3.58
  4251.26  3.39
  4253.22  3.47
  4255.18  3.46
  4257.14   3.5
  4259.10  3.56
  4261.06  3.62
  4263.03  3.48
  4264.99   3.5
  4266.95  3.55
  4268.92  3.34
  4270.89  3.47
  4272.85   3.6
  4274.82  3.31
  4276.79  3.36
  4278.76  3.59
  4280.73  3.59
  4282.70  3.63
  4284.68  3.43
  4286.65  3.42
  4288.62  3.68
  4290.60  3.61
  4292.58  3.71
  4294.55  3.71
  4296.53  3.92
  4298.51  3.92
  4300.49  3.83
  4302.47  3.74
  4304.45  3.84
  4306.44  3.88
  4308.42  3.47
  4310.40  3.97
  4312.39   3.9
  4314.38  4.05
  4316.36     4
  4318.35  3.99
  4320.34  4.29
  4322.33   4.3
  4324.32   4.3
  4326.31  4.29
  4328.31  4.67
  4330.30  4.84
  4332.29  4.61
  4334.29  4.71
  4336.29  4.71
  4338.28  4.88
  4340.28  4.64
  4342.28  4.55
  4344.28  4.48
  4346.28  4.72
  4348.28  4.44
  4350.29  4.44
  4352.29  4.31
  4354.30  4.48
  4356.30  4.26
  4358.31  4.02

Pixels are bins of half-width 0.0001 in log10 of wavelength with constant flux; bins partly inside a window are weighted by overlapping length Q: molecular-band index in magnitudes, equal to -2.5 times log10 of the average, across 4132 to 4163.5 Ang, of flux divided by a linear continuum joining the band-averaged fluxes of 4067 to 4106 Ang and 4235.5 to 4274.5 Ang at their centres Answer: 0.10 mag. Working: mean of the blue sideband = 3.92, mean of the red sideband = 3.5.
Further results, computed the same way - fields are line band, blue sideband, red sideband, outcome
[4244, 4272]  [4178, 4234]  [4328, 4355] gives 0.11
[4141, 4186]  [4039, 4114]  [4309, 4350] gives 0.14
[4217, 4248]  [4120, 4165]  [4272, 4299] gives 0.01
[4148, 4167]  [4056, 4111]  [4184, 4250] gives 0.07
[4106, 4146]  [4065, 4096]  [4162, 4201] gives 0.01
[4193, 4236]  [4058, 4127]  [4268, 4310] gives 0.09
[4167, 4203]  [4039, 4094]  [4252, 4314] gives 0.05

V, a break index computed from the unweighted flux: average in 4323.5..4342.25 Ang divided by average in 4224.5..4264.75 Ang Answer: 1.31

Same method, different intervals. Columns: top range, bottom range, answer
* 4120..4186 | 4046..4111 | 0.93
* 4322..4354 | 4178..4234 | 1.32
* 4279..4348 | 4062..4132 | 1.06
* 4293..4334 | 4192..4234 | 1.19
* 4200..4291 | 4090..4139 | 0.91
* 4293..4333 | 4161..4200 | 1.15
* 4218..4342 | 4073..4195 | 1.03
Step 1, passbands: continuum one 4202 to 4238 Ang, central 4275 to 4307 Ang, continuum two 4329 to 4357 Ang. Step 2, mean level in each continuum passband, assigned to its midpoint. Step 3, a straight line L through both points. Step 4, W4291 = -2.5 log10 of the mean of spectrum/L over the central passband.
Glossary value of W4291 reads 0.12 mag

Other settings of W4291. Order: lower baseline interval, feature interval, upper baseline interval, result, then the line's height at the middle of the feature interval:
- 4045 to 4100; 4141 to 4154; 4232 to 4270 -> 0.08 mag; 3.67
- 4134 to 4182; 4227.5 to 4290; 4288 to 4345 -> 0.12 mag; 3.92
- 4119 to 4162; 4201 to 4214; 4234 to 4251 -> 0.07 mag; 3.53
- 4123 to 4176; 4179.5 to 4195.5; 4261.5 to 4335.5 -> 0.03 mag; 3.61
